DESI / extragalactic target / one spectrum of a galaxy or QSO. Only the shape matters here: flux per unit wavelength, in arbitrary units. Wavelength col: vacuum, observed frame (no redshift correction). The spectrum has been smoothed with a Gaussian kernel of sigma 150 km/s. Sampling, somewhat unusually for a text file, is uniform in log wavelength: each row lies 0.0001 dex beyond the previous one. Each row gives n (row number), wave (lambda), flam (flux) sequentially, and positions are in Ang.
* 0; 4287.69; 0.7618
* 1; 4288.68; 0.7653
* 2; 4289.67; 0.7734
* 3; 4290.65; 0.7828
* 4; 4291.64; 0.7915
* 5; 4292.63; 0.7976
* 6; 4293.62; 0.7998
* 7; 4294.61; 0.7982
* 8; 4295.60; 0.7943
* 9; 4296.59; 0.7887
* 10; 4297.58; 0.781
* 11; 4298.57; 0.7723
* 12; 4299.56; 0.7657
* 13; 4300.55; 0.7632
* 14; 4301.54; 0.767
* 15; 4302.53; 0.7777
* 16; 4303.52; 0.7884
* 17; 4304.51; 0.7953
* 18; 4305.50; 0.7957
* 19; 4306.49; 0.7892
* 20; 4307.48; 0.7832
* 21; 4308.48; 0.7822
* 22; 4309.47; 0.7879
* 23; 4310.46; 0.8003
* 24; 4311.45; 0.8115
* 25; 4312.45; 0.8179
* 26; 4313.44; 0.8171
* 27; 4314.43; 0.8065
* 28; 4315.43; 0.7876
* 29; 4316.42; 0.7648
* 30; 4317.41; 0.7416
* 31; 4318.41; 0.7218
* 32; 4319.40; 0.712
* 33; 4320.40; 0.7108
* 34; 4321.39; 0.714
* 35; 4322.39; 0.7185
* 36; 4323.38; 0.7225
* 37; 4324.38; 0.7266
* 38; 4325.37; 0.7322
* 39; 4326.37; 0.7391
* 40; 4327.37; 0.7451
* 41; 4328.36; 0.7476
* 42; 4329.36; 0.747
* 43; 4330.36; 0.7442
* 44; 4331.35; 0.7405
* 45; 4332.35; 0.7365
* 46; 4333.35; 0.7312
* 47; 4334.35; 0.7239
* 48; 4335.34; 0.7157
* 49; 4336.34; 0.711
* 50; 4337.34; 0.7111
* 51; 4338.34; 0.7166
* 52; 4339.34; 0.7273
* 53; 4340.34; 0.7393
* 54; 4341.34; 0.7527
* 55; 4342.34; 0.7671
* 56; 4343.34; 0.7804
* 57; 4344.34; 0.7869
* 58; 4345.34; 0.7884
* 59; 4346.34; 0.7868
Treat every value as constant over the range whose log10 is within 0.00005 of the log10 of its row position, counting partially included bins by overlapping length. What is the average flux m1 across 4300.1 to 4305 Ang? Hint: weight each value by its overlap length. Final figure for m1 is 0.779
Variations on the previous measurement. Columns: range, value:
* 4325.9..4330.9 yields 0.745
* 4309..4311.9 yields 0.801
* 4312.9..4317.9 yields 0.785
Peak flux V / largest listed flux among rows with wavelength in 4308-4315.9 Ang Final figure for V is 0.8179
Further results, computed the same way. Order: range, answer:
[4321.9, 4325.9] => 0.7322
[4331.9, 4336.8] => 0.7365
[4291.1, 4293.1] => 0.7976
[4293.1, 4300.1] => 0.7998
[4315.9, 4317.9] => 0.7648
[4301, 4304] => 0.7884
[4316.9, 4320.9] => 0.7416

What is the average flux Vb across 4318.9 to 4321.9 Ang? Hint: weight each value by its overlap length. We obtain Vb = 0.712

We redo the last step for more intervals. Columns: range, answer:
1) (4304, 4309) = 0.789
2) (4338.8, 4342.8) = 0.746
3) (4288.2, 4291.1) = 0.775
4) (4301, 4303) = 0.772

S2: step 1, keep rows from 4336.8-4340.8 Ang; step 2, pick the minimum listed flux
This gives 0.7111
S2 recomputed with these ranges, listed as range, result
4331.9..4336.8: 0.711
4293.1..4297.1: 0.7887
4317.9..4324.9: 0.7108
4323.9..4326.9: 0.7266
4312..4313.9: 0.8171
